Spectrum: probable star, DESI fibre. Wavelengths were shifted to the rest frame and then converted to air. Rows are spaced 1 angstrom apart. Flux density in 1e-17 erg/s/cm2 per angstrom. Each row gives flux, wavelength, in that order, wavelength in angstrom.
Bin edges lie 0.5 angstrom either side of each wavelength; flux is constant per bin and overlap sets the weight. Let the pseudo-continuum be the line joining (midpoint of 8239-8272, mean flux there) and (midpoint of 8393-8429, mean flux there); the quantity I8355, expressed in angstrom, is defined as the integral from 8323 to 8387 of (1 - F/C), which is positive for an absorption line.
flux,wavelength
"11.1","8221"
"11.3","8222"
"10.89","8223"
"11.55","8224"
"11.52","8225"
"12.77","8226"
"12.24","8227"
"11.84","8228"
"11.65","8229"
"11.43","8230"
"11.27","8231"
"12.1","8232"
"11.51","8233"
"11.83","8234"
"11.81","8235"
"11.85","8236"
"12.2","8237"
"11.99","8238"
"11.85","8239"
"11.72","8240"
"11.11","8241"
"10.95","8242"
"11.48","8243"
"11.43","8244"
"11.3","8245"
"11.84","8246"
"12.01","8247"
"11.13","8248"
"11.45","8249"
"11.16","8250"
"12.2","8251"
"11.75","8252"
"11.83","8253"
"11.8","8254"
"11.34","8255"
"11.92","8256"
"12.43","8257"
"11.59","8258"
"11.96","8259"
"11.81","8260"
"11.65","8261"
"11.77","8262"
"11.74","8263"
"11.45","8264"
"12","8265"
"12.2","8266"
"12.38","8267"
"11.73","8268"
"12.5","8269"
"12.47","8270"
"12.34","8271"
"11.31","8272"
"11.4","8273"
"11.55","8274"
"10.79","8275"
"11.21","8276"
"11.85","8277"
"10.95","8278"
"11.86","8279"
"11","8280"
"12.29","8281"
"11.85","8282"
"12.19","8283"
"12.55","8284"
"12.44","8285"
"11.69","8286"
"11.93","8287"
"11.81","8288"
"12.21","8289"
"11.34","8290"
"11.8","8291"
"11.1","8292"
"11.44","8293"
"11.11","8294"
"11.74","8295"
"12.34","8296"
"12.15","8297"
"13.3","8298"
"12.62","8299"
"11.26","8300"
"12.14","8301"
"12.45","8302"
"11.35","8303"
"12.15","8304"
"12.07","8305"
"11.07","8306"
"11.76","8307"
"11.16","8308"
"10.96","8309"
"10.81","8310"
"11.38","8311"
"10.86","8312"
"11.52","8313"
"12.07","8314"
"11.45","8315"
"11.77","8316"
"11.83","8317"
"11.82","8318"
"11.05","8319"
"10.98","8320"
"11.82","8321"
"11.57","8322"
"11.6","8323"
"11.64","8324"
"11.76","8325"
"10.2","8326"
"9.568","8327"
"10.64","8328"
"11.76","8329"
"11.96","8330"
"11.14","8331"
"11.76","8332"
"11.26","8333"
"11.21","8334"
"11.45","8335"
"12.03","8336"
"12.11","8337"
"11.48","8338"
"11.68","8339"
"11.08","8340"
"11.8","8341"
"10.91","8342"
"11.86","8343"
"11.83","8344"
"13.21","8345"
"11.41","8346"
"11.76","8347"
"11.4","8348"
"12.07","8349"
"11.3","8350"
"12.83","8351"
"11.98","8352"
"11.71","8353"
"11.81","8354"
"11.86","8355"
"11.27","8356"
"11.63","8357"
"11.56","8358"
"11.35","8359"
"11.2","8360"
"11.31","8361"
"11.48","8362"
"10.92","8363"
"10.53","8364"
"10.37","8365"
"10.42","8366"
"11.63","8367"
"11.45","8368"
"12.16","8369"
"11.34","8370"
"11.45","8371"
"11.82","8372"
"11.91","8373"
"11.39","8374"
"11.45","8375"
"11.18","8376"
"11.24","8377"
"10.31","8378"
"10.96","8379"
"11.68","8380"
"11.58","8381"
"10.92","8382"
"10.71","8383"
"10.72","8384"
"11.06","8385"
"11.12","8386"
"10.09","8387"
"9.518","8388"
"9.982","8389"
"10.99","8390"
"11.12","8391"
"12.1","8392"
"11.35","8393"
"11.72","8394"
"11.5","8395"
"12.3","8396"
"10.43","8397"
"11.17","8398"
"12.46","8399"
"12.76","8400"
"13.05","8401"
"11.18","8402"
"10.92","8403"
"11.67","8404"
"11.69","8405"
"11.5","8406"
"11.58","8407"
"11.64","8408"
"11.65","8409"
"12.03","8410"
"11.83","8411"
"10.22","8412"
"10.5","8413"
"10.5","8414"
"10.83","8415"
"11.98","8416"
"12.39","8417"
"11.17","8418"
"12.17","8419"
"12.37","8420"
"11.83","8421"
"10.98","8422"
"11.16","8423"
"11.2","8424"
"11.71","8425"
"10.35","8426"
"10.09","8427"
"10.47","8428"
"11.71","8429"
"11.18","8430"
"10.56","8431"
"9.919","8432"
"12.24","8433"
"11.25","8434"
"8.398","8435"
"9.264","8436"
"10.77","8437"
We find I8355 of 0.9 angstrom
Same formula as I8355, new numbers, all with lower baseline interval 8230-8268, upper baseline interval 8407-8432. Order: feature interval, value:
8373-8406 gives 0.2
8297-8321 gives -0.2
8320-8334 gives 0.3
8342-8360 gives -0.5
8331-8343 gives 0.0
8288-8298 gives -0.2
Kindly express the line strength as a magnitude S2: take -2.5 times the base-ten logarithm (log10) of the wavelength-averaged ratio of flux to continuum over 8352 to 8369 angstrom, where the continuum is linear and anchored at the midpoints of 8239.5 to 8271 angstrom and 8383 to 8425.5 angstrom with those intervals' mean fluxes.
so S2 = 0.02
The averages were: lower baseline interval 11.8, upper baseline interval 11.4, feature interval 11.3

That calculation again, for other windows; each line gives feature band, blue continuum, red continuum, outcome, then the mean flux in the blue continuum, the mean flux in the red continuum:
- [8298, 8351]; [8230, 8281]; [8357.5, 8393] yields -0.019 mag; 11.7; 11.1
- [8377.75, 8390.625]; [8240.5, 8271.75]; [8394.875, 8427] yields 0.077 mag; 11.8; 11.5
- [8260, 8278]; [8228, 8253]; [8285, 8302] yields 0.002 mag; 11.6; 11.9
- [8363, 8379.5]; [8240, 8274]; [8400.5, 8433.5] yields 0.023 mag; 11.7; 11.3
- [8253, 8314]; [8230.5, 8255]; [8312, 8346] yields -0.018 mag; 11.6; 11.5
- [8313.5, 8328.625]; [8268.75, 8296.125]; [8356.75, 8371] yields 0.017 mag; 11.7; 11.2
